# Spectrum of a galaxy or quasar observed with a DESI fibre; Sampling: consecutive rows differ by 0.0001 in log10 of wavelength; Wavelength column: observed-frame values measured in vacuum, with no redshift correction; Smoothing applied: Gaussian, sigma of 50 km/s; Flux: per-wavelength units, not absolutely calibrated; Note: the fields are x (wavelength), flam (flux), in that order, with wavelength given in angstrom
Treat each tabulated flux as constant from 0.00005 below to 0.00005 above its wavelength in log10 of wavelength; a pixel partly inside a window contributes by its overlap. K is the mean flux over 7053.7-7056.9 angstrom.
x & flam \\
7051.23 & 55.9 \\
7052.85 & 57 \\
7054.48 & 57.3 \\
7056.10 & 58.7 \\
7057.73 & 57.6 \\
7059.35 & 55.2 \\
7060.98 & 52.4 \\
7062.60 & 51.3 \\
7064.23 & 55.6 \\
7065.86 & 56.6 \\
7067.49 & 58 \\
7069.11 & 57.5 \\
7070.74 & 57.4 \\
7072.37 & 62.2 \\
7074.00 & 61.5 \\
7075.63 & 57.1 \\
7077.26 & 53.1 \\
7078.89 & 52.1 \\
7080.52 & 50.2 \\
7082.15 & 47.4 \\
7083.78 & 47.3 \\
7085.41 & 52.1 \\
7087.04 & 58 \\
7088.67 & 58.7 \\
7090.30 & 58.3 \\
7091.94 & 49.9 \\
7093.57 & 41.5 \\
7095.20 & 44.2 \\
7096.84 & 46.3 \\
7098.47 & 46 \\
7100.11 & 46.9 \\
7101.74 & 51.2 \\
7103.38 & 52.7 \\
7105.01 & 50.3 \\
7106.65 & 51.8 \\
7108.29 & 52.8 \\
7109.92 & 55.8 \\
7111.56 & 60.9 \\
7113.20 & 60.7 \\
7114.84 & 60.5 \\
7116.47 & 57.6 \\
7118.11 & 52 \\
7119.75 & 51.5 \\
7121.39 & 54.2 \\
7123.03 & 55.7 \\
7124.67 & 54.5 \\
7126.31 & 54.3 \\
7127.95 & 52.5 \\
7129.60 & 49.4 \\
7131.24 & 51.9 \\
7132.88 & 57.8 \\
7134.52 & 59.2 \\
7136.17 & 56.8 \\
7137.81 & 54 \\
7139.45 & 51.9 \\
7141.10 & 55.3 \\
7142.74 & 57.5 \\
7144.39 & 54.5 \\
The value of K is 58.1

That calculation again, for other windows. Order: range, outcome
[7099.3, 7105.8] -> 50.3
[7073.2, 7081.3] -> 54.8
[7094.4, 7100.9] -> 45.8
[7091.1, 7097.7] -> 45.5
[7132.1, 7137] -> 57.9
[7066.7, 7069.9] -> 57.9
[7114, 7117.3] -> 59.1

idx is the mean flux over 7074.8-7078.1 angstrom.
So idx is 55.1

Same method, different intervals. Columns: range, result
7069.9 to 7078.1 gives 58.2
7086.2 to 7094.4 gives 53.3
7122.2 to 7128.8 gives 54.2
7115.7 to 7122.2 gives 53.8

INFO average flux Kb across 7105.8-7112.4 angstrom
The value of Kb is 55.3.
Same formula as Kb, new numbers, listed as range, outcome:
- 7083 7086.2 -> 49.7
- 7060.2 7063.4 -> 51.9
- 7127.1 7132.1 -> 51.3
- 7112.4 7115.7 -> 60.7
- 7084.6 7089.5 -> 56.3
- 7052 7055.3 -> 57.2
